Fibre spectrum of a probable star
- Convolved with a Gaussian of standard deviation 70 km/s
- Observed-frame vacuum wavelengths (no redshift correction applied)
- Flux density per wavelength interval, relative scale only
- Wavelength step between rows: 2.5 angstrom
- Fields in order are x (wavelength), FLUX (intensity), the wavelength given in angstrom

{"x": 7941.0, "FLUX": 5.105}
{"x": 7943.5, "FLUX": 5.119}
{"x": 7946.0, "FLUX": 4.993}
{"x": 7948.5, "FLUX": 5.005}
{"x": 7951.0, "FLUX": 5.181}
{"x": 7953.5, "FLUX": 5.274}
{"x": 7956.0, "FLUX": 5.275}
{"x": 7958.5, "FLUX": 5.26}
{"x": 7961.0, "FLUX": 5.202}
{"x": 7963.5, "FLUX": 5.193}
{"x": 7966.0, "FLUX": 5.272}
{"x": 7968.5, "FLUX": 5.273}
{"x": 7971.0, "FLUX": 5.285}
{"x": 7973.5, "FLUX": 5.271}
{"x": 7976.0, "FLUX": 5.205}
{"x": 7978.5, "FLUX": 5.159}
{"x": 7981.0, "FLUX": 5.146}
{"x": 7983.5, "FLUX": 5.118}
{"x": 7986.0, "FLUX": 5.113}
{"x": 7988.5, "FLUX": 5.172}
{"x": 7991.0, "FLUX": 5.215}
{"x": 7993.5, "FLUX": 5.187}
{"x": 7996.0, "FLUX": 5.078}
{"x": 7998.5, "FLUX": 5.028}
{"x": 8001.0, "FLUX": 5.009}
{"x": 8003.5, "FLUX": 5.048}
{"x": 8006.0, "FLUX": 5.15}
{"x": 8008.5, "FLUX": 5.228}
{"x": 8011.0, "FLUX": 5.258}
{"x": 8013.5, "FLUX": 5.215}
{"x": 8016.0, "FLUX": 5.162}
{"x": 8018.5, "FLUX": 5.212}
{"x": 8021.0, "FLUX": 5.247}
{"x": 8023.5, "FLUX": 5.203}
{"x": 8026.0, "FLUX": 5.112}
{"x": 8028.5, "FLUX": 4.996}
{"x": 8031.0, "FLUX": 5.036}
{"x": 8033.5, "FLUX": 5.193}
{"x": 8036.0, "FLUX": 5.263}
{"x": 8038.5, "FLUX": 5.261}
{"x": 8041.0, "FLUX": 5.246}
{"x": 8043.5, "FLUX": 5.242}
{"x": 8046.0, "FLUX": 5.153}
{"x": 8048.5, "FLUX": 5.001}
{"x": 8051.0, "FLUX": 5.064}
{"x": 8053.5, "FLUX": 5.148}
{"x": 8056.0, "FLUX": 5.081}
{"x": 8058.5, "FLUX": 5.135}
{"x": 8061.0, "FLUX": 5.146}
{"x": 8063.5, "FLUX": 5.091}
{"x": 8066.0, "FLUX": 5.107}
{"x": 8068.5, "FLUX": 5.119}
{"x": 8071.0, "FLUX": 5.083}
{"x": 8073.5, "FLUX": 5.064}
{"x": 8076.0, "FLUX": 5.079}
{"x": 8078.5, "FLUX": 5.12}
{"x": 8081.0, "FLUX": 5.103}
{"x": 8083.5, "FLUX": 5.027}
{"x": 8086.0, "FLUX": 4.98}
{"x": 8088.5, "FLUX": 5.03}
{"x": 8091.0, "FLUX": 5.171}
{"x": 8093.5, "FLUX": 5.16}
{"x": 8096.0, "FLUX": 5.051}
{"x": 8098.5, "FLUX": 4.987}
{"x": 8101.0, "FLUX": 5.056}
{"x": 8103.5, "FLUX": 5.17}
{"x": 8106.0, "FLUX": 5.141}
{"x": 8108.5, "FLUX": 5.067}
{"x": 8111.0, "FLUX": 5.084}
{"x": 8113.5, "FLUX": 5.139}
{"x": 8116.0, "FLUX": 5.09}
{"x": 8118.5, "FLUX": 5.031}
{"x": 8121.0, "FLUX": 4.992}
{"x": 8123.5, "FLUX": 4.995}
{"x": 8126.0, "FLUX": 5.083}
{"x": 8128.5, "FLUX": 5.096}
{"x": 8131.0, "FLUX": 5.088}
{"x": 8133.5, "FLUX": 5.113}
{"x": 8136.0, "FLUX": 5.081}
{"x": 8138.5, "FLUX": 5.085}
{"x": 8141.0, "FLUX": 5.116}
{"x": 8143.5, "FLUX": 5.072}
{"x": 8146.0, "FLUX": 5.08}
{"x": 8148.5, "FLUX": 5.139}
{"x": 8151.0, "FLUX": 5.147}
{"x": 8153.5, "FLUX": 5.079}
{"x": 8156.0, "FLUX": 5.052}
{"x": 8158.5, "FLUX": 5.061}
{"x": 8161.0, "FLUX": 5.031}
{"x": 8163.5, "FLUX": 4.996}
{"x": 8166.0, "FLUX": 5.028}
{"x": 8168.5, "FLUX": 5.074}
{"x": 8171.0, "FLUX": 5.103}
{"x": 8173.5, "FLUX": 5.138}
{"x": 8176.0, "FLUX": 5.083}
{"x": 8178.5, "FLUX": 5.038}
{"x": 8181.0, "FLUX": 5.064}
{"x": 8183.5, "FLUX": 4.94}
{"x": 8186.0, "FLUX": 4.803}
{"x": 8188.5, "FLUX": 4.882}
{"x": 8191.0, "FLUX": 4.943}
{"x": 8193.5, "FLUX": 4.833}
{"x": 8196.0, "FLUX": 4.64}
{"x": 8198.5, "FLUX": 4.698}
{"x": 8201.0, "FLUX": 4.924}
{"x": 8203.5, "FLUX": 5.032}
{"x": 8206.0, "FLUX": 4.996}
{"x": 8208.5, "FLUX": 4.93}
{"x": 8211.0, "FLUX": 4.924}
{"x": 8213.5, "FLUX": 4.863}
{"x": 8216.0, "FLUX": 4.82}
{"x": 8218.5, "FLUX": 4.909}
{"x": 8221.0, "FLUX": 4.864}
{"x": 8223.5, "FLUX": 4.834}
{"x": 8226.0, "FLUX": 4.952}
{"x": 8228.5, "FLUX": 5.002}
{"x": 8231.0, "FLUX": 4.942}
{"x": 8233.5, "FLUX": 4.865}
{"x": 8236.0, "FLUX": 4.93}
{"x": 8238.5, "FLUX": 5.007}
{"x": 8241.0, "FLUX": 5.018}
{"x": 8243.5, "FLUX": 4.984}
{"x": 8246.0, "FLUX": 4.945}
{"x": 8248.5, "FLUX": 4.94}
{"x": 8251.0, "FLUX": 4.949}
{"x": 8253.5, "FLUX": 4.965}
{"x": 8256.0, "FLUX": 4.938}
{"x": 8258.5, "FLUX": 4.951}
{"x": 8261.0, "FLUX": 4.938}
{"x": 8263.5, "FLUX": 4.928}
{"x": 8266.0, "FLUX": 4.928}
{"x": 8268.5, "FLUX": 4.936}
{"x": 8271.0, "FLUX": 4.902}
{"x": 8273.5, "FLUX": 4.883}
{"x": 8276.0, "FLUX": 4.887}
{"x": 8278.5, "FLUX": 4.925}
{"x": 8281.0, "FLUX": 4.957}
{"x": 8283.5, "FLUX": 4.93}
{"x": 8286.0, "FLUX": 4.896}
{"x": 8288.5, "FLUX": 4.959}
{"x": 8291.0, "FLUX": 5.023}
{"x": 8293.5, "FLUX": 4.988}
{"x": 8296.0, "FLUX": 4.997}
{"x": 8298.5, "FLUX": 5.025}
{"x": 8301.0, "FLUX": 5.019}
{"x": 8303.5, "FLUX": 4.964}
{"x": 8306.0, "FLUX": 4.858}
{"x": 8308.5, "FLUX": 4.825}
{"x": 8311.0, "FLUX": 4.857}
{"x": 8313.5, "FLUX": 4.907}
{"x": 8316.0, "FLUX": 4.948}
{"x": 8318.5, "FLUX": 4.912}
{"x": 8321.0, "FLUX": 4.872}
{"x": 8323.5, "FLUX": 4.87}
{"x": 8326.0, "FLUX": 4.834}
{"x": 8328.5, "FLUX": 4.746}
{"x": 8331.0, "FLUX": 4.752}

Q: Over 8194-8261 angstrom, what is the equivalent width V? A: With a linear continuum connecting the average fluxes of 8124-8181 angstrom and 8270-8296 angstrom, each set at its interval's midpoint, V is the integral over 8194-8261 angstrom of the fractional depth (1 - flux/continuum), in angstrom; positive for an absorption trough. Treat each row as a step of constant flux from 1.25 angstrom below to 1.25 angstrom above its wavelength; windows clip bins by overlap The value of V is 1.1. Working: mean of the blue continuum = 5.08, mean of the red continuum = 4.94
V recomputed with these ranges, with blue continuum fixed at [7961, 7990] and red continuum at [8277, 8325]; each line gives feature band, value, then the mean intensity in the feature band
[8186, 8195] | 0.28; 4.87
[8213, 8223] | 0.28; 4.86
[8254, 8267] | 0.07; 4.94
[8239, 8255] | 0.03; 4.97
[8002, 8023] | -0.07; 5.19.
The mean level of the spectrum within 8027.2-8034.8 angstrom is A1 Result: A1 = 5.08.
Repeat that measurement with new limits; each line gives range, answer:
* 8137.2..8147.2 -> 5.09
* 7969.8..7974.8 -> 5.28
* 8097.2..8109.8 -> 5.08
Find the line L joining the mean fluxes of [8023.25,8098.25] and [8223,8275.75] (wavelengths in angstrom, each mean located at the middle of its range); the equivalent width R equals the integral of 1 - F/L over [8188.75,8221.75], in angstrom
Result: 0.7 angstrom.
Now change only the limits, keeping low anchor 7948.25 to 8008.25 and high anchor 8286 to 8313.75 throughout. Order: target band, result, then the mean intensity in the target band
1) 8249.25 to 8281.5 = 0.27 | 4.93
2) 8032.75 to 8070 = -0.19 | 5.15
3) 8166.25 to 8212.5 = 0.71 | 4.95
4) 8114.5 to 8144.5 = -0.02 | 5.07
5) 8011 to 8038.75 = -0.17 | 5.17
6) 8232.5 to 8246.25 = 0.08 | 4.96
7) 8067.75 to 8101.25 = 0.17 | 5.07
